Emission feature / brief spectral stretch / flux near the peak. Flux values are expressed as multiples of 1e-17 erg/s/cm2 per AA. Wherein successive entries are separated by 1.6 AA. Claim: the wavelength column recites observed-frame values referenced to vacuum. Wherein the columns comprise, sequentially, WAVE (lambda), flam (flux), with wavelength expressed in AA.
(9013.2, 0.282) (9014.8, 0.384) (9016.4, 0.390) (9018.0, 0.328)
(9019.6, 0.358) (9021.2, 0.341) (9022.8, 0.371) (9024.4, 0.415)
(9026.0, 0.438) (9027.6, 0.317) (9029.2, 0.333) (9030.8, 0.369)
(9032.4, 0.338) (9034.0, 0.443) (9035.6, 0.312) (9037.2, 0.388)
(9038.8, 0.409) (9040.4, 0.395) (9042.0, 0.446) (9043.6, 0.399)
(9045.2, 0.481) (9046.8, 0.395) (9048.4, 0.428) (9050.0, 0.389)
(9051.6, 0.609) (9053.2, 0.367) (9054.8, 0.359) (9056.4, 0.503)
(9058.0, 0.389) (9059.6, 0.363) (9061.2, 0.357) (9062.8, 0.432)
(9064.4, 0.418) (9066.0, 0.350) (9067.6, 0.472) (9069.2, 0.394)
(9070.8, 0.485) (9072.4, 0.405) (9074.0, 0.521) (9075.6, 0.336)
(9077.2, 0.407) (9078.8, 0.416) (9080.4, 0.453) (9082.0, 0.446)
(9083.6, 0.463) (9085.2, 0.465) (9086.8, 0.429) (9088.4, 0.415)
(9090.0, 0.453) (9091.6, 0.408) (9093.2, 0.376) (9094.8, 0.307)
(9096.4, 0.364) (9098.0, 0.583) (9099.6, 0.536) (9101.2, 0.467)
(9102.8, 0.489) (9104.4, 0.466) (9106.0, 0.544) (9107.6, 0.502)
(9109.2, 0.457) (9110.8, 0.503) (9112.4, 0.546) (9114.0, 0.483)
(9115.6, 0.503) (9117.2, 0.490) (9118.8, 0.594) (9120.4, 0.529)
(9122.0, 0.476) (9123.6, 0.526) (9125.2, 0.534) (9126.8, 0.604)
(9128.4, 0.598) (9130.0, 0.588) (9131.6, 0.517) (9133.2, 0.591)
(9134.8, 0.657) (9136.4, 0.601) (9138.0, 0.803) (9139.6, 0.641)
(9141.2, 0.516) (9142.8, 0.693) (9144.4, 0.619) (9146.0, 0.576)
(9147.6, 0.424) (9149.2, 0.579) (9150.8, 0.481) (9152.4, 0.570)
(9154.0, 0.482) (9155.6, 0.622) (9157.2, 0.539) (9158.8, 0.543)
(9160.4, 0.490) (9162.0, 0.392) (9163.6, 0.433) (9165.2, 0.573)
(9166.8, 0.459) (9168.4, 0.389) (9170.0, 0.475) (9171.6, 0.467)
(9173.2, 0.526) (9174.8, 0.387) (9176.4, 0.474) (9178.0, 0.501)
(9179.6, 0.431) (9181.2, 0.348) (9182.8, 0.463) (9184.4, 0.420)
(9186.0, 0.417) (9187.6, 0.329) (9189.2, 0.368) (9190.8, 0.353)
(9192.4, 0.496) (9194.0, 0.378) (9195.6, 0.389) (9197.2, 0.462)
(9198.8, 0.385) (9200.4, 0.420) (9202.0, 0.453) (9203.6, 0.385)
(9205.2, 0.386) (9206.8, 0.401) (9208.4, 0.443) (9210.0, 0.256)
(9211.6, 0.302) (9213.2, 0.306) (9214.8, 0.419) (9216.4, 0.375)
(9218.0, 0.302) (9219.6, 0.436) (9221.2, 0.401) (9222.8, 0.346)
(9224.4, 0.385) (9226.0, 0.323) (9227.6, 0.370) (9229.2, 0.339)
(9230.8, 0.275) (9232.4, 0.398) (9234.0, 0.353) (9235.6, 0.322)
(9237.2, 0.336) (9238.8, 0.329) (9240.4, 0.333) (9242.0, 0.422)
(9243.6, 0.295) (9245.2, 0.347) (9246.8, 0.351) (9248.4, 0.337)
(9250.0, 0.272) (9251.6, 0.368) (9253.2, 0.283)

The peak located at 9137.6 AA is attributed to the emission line C III] 1909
